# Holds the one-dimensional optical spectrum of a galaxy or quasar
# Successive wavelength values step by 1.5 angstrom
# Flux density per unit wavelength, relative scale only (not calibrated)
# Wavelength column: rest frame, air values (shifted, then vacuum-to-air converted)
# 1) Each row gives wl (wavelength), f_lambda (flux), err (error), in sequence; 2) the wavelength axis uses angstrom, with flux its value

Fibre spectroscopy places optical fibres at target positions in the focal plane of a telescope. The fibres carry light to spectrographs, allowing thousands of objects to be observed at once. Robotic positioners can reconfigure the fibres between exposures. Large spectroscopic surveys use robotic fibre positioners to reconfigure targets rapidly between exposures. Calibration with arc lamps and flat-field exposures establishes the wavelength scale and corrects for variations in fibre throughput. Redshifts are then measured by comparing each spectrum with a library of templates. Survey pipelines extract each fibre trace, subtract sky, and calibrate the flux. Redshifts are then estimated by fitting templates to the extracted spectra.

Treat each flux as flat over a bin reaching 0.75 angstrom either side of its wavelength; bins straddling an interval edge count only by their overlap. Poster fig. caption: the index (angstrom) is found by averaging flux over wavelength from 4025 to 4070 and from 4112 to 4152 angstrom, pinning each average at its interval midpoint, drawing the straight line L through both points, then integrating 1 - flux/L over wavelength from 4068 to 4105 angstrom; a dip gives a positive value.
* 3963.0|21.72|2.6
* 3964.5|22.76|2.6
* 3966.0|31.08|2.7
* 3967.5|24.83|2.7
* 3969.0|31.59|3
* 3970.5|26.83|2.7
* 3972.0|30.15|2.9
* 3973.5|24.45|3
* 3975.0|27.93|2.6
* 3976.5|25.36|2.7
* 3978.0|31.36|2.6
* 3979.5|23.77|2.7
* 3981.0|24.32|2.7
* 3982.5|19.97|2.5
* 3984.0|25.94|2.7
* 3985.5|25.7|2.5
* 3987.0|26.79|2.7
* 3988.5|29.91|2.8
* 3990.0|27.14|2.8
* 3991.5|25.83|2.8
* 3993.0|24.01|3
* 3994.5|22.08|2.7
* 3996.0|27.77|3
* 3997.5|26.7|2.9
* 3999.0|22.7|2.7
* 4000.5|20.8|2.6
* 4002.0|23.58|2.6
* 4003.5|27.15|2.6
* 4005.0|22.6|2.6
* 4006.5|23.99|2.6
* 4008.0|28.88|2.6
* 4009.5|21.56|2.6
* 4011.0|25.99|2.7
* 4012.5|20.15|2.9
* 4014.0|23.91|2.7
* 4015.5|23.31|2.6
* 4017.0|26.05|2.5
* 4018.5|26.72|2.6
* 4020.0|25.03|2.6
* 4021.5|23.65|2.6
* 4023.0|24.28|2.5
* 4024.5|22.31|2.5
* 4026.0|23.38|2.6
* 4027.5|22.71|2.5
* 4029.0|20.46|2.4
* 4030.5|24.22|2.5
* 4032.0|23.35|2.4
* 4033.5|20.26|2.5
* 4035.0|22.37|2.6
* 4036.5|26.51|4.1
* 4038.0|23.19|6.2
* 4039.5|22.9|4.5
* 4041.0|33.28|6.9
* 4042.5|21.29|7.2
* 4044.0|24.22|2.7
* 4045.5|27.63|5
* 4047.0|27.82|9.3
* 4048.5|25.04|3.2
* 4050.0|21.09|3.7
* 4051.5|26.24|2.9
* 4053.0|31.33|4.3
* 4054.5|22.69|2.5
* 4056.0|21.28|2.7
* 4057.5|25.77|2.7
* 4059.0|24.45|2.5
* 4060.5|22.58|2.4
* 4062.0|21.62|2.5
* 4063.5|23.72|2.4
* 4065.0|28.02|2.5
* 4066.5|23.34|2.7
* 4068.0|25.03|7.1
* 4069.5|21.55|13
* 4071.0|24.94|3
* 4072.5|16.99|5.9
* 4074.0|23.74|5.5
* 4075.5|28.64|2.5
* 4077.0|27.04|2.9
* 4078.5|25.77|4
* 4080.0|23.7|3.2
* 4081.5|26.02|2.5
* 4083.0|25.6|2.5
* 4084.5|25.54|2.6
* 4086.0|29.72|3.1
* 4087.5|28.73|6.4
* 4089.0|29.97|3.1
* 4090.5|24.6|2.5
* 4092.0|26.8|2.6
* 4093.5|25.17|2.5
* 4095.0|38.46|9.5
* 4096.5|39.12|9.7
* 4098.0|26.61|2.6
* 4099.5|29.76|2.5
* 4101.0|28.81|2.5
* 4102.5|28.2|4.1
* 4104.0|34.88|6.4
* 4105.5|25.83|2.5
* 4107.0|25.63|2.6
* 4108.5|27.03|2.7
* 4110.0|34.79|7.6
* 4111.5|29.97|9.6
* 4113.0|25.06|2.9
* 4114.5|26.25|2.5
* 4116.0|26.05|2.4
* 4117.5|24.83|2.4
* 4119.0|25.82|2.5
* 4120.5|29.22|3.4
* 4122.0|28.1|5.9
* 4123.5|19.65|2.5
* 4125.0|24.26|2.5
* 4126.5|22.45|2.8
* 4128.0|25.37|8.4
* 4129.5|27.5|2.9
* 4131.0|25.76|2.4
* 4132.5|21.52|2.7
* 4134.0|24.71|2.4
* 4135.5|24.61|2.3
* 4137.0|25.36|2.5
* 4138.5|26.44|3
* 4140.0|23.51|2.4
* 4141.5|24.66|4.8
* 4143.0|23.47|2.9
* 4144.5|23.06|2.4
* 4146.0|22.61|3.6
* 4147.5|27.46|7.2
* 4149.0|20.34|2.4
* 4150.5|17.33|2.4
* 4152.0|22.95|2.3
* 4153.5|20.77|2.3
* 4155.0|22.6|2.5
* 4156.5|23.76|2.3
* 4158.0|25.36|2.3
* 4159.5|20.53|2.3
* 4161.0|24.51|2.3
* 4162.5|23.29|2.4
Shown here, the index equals -4.7 angstrom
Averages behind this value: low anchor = 24.2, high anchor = 24.4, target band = 27.5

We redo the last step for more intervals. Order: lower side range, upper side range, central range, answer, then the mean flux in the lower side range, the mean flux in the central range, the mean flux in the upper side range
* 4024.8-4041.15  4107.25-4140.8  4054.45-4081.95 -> 0.38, 23.5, 24.1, 25.8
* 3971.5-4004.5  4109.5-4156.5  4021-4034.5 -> 1.38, 25.6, 22.7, 24.7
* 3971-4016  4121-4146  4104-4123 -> -2.38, 25.1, 27.6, 24.4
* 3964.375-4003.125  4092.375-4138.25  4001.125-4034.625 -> 3.24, 26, 23.8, 27.3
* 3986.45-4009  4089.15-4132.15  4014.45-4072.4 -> 4.47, 25.3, 24.2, 27.7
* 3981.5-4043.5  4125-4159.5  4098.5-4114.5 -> -3.34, 24.4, 28.8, 23.7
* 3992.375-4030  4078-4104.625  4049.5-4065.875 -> 1.39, 24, 24.5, 28.7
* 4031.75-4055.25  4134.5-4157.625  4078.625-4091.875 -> -1.30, 25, 26.7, 23.3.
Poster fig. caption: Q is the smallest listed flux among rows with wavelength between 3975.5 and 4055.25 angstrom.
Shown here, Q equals 19.97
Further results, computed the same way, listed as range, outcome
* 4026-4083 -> 16.99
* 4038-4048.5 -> 21.29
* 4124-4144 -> 21.52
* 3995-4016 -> 20.15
